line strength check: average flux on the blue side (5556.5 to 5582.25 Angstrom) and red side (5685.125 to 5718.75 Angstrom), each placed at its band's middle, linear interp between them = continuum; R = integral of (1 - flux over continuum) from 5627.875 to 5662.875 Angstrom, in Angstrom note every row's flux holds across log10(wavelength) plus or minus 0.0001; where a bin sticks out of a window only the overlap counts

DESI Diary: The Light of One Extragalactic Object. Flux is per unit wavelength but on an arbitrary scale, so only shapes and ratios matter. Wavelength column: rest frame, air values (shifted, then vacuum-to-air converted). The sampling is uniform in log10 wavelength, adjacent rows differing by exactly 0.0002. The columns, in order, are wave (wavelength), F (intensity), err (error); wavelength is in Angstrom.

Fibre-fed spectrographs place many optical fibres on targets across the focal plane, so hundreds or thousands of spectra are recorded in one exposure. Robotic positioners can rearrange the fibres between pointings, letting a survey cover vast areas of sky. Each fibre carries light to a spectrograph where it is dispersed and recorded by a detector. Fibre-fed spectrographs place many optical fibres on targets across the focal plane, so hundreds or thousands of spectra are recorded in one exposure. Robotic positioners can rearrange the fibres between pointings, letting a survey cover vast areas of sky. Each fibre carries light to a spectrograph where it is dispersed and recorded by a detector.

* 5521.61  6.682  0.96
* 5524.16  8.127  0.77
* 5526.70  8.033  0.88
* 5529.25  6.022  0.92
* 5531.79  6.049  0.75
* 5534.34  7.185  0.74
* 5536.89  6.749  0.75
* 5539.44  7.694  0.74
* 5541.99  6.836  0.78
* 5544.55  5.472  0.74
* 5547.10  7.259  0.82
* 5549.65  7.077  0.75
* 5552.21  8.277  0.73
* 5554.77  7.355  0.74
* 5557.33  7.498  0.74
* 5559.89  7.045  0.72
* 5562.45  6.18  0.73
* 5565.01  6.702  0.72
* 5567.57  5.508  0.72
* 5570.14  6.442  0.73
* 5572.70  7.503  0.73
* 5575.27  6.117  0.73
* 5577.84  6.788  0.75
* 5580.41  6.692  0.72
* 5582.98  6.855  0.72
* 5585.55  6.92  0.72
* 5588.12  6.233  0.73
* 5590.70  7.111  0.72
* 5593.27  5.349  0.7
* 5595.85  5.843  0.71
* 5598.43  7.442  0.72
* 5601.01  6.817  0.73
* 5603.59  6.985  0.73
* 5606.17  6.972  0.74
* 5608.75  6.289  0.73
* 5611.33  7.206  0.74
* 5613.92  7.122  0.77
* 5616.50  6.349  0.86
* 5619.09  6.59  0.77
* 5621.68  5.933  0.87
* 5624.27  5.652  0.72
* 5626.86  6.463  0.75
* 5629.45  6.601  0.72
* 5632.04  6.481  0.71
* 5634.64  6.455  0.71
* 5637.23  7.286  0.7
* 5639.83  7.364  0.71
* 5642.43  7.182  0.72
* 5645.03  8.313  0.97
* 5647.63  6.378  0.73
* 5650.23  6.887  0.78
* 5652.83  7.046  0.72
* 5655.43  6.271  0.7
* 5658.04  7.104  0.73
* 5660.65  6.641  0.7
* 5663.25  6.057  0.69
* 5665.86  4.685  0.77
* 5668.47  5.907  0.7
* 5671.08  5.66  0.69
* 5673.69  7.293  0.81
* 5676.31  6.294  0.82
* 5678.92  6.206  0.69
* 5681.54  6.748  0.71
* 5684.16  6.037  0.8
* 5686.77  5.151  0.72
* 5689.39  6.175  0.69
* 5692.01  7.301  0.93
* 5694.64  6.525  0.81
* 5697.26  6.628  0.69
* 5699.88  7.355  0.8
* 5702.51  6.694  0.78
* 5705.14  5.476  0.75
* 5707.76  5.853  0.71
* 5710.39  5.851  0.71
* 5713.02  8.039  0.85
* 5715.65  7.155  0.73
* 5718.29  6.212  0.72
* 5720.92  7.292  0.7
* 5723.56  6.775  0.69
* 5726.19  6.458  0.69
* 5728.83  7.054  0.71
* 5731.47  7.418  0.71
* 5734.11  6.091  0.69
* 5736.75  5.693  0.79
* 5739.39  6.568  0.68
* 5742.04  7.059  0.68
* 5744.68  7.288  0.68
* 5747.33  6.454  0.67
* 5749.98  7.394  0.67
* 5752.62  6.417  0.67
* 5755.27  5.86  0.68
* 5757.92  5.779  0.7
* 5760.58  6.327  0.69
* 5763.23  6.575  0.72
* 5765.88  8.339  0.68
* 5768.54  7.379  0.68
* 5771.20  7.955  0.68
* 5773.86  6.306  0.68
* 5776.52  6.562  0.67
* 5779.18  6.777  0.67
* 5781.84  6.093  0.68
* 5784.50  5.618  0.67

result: -1.82 Angstrom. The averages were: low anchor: 6.64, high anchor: 6.5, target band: 6.9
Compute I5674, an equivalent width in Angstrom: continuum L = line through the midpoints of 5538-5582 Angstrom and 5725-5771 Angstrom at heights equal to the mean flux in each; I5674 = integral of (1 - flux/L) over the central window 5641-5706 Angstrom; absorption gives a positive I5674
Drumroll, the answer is 2.9 Angstrom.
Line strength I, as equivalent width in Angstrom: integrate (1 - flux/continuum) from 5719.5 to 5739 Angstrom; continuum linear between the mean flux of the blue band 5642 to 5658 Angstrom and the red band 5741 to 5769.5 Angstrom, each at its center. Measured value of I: 0.5 Angstrom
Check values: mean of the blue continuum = 7.01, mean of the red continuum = 6.8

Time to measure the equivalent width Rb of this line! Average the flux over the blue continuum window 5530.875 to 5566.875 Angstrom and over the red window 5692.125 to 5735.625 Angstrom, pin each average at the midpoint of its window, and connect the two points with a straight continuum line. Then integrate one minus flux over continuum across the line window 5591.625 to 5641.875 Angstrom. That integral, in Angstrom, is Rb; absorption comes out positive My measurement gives 1.7 Angstrom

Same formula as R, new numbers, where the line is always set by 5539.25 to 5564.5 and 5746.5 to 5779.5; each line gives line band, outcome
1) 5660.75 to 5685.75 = 2.81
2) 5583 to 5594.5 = 0.87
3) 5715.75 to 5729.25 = 0.11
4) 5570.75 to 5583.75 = 0.43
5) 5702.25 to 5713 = 1.10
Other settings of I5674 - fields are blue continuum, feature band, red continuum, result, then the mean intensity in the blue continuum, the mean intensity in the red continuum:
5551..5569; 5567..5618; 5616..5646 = 1.4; 6.93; 6.71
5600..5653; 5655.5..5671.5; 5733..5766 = 1.6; 6.77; 6.54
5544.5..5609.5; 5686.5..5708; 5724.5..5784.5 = 0.9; 6.75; 6.7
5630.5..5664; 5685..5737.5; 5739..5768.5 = 1.9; 6.89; 6.77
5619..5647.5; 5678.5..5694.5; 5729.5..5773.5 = 1.1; 6.75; 6.78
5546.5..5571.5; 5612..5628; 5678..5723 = 0.9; 6.93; 6.52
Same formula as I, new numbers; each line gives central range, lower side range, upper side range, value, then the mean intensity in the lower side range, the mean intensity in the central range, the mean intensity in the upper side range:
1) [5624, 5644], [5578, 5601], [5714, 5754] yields -0.4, 6.58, 6.76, 6.76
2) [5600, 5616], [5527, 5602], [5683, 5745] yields -0.4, 6.74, 6.88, 6.58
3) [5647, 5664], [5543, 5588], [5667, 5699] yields -0.6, 6.79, 6.66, 6.33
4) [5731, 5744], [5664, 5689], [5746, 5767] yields -0.1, 6.01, 6.55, 6.63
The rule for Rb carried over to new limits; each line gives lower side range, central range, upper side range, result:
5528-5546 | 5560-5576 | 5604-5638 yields 0.3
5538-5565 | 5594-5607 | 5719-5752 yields 0.4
